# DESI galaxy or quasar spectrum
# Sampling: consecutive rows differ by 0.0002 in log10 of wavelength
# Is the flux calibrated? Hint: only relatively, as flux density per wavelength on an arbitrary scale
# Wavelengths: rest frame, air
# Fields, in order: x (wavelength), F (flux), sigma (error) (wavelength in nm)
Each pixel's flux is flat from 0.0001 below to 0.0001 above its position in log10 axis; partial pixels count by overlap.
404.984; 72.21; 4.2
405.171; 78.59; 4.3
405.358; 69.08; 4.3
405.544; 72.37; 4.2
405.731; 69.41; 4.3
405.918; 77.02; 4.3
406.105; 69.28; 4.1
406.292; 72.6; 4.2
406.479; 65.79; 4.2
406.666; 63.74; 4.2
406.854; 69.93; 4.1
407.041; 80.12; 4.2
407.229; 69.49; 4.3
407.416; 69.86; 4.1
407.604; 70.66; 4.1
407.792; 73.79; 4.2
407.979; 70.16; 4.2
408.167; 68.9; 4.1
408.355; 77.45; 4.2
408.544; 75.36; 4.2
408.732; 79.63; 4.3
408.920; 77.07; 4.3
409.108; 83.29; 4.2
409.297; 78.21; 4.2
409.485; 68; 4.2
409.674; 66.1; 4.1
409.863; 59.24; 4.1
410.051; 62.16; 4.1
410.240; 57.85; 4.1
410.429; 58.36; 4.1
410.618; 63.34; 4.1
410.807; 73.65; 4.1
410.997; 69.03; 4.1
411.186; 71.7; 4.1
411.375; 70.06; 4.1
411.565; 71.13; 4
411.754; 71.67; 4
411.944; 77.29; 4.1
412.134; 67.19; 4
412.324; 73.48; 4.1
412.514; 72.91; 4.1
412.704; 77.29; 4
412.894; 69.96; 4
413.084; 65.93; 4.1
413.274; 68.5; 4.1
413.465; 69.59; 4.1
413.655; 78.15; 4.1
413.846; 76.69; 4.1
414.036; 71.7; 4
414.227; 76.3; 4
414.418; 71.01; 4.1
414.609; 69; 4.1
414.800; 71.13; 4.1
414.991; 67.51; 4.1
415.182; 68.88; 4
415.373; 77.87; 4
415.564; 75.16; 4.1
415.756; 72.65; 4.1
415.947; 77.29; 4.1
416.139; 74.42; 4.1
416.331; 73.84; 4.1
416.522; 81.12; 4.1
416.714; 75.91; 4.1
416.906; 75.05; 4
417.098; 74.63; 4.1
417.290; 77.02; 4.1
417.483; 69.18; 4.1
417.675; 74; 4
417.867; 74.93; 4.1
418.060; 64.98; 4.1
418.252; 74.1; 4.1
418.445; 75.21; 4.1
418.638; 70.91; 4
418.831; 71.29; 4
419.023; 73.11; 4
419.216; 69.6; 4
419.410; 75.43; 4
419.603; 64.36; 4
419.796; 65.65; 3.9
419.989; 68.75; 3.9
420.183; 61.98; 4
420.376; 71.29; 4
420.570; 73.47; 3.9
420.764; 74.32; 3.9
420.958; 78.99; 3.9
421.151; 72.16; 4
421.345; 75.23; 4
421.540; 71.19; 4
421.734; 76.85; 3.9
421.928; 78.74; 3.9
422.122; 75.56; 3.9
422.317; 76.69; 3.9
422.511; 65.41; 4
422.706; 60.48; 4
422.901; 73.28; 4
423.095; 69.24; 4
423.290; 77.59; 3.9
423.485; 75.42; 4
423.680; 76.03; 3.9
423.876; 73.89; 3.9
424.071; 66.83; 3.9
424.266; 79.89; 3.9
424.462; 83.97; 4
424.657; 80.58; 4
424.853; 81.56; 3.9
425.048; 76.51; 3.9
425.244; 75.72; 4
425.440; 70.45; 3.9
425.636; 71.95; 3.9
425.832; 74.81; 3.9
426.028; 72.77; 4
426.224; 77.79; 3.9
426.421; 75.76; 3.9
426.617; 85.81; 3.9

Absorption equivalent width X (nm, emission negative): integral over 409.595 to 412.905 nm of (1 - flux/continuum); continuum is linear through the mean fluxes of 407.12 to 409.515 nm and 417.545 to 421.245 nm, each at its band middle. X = 0.22 nm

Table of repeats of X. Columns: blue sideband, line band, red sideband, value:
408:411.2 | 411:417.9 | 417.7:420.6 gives -0.28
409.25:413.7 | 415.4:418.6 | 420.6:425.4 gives -0.12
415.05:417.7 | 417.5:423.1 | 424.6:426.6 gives 0.27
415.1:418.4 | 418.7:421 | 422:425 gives 0.12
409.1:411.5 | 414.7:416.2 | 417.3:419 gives -0.06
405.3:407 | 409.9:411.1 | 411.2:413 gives 0.13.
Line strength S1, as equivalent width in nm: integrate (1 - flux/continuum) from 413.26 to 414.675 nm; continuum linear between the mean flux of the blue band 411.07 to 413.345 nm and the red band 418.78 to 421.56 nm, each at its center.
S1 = -0.03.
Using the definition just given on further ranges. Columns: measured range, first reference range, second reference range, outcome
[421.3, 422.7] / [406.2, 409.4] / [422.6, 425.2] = 0.03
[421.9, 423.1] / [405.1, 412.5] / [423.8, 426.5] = 0.06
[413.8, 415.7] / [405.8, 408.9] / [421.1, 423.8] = 0.01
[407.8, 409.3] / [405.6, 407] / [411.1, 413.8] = -0.11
